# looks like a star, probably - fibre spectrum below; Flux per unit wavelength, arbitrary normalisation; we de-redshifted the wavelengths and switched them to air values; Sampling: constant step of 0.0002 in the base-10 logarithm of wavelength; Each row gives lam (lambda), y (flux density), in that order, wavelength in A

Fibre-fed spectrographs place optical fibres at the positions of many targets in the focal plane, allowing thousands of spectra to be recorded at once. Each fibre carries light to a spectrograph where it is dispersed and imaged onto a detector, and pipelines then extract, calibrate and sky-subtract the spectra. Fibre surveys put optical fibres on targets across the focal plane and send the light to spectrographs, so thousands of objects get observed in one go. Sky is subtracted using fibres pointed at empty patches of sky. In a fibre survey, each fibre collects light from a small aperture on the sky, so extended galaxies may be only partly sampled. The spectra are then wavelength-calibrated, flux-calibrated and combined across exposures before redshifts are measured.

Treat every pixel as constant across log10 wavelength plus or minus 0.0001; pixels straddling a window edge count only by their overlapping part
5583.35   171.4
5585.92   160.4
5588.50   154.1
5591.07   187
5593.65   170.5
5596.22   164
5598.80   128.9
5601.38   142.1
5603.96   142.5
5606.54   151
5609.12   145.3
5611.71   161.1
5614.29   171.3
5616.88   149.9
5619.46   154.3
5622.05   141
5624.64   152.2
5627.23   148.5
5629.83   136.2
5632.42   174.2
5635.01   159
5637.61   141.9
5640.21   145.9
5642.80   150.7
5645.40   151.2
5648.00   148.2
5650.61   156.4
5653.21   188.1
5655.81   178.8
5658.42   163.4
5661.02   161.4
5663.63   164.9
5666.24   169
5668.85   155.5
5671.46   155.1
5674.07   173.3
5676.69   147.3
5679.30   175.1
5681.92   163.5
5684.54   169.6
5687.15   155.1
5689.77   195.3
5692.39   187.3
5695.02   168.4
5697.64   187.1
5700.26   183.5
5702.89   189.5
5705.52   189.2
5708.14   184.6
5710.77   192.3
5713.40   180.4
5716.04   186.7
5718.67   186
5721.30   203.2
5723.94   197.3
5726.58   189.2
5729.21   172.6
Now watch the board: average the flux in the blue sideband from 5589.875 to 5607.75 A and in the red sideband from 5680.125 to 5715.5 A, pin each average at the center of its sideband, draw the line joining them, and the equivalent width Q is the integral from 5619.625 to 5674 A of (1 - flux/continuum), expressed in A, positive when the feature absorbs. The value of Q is 3.25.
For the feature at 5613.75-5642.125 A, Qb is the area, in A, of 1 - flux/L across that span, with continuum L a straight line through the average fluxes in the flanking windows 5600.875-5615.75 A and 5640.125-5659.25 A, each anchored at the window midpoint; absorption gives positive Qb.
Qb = 0.9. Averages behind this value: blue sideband 153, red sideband 161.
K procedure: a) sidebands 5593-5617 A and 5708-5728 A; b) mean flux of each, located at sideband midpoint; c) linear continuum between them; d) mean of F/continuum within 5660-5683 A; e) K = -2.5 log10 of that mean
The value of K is 0.08 mag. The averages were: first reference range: 152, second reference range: 190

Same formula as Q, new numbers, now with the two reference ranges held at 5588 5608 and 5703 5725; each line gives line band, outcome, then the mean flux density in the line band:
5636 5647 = 1.33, 148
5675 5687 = 1.11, 163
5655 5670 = 0.79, 165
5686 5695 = 0.23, 178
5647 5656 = 0.21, 167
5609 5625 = 0.64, 154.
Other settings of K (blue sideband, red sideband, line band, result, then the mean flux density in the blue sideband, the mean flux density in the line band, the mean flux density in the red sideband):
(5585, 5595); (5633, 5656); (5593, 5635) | 0.08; 168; 152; 157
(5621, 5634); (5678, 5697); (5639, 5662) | -0.01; 151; 161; 174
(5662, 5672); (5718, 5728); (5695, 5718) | -0.01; 162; 186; 194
